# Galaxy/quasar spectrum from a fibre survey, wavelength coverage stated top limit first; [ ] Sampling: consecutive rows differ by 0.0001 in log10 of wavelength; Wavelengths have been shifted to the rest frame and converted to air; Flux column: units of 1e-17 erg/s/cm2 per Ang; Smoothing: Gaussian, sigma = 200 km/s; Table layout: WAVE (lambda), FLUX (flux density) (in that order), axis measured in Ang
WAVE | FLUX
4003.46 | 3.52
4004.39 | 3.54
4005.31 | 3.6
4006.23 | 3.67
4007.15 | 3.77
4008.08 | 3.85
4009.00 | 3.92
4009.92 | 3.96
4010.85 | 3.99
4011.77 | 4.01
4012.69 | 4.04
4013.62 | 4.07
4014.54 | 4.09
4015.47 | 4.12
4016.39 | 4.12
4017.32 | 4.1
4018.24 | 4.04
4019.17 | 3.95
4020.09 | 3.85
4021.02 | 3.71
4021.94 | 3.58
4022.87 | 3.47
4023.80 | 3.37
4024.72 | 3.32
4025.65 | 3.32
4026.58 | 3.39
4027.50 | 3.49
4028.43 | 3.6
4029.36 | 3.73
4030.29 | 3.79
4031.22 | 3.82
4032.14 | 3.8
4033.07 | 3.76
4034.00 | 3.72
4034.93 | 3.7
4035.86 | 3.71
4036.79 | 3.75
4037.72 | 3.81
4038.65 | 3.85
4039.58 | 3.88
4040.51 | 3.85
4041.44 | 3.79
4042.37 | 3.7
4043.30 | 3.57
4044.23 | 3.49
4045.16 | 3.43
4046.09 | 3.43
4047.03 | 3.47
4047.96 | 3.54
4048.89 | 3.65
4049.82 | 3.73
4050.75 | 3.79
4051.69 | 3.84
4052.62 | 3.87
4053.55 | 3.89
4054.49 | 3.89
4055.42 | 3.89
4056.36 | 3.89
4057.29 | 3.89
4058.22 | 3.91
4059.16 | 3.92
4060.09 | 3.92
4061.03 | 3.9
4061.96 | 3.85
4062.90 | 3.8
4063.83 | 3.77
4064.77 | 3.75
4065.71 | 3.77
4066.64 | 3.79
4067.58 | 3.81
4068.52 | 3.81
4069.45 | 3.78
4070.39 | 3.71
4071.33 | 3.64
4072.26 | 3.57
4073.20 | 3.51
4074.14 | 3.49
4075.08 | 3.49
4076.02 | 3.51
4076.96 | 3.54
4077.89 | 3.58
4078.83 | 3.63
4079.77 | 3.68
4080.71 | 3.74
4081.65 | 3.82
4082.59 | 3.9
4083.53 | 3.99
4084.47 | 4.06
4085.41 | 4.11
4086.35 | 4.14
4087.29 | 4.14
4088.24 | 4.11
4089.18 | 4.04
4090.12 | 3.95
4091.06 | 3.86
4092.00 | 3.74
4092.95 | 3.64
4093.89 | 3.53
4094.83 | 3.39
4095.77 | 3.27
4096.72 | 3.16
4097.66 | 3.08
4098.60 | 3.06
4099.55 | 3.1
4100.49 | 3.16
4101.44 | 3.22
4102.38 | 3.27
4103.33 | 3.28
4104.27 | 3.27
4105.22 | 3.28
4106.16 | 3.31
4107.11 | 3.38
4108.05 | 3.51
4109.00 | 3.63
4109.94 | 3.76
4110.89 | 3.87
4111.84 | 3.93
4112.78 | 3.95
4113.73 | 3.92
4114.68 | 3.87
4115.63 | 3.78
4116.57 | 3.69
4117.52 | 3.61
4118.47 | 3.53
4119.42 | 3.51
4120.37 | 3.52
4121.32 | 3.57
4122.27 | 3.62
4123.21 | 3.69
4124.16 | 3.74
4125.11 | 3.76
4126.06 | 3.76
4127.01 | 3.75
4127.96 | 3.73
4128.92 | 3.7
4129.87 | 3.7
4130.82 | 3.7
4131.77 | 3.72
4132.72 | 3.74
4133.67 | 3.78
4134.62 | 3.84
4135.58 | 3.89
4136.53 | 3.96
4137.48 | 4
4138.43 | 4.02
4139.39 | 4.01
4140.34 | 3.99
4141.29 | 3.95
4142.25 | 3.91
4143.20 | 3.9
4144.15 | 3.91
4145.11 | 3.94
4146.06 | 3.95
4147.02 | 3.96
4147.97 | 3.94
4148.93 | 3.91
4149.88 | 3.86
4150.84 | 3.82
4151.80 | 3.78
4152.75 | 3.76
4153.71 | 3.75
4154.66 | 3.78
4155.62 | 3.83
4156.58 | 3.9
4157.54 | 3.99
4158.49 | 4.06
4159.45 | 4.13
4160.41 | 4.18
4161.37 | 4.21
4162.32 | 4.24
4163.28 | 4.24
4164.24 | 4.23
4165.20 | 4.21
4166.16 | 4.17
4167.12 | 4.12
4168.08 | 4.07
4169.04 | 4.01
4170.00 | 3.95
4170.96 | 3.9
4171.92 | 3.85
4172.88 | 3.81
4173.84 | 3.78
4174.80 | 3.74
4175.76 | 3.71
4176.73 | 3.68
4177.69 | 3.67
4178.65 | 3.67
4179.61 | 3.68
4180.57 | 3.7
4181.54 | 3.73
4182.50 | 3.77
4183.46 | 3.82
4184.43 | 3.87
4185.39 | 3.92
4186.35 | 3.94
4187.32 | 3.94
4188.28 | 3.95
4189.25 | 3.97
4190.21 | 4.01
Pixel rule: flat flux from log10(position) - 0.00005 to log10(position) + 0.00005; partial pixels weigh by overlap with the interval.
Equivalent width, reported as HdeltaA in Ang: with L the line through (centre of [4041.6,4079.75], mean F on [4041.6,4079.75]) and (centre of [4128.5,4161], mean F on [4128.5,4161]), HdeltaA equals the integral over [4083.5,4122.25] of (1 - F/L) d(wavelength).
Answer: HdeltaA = 1.9 Ang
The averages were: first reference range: 3.71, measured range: 3.61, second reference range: 3.89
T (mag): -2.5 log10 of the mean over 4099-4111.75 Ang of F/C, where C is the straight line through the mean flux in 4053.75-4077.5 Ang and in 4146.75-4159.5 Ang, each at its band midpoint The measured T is 0.12 mag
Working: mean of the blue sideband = 3.75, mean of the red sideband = 3.88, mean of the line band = 3.4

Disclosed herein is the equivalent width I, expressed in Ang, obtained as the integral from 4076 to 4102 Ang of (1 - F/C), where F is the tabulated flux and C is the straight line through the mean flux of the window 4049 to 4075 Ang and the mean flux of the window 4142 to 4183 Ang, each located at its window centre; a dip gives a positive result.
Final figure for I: 1.2 Ang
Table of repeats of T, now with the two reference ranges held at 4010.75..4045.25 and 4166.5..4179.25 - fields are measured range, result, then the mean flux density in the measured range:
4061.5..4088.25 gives 0.01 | 3.77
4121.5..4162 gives -0.01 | 3.87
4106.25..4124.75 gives 0.04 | 3.68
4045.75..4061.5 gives -0.01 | 3.79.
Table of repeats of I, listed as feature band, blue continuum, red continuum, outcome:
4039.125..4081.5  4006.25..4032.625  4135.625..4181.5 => 1.3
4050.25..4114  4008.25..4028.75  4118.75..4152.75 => 2.0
